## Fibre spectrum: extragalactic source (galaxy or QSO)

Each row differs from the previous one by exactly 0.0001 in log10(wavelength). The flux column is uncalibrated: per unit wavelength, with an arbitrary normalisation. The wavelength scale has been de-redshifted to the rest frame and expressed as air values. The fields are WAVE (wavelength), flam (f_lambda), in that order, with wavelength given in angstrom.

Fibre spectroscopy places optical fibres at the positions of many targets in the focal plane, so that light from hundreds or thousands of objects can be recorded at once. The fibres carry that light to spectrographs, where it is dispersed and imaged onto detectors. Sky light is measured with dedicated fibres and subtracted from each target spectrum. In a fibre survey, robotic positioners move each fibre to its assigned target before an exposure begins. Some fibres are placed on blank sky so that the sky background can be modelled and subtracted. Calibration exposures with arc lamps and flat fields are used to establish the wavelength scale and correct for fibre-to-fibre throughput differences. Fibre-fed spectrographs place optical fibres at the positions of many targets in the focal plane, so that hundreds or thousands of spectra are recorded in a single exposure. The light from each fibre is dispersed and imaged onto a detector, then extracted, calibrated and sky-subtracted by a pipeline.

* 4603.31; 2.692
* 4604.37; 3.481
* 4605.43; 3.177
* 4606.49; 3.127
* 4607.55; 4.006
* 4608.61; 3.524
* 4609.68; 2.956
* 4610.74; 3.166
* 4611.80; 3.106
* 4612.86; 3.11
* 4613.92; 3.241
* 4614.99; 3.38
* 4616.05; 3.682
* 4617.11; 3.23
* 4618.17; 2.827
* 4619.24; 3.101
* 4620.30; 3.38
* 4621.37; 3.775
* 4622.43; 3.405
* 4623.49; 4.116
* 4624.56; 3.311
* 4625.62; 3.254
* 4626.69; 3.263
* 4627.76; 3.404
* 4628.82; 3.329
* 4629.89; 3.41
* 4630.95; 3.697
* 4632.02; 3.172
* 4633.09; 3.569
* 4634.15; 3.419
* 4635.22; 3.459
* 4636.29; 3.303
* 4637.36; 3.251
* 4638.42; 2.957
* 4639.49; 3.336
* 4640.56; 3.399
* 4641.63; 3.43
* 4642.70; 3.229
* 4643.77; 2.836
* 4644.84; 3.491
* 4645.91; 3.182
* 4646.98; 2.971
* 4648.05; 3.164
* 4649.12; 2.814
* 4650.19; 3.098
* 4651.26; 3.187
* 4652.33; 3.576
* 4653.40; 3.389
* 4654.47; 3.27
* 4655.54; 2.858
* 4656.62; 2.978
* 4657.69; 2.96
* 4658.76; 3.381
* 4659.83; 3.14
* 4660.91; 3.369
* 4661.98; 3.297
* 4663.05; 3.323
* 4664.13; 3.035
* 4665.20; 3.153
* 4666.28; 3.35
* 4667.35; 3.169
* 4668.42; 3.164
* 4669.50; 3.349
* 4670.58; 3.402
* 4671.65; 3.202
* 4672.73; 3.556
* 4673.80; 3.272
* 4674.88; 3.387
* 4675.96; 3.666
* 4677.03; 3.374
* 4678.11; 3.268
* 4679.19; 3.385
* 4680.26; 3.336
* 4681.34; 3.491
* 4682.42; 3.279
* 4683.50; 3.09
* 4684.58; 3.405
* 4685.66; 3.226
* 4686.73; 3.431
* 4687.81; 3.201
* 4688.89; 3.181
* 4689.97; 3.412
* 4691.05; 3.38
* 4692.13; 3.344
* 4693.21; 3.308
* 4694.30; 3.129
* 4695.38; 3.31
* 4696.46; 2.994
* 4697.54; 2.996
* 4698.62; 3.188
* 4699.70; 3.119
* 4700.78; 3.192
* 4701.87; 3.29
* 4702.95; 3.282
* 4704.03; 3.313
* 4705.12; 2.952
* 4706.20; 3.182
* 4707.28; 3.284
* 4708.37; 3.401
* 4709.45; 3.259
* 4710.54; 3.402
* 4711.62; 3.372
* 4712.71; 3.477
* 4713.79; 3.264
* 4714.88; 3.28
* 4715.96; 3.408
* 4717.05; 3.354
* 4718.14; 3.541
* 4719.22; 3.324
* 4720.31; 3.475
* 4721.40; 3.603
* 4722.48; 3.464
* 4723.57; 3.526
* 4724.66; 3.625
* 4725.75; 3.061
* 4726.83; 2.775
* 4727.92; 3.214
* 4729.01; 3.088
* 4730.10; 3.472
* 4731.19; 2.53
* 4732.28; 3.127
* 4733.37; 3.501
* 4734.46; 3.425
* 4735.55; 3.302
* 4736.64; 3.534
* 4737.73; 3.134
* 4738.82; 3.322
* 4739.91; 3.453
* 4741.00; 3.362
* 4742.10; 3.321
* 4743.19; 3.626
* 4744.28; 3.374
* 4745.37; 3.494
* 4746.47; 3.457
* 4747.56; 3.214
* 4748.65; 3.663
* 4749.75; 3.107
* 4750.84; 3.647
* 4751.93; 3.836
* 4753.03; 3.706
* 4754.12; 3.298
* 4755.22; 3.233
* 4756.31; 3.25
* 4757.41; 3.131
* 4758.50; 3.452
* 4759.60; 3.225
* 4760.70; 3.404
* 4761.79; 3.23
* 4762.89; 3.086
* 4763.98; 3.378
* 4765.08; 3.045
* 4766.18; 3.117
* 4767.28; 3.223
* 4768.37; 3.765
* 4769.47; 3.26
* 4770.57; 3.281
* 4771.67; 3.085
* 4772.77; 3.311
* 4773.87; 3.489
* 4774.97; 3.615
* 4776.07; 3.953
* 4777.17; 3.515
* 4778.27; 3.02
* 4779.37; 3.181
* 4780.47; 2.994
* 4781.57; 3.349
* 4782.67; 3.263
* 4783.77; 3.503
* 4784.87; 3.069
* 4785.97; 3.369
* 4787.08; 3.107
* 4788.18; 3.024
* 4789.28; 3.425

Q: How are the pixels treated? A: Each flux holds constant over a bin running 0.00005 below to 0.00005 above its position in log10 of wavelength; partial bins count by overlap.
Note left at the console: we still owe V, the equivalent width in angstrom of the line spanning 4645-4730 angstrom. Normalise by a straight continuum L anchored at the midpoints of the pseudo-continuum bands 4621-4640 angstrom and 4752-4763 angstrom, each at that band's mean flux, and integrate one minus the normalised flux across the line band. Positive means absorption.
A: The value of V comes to 2.63 angstrom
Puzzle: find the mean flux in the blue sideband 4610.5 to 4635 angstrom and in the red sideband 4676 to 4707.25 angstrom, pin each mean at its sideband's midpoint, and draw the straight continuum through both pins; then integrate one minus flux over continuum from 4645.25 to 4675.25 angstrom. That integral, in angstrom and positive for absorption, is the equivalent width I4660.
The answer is 0.9 angstrom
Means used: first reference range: 3.37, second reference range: 3.26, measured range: 3.21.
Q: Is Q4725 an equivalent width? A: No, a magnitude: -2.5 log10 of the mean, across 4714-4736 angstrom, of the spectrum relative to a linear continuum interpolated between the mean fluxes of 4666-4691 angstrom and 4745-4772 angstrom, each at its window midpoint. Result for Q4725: 0.01 mag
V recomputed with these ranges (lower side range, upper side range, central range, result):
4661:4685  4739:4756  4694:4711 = 0.8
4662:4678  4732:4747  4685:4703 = 0.6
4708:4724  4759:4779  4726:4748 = 0.6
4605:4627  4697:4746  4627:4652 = 0.5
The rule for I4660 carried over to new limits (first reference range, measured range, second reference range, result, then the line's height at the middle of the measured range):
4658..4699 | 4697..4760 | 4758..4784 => -0.4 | 3.3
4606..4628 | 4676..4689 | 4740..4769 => 0.1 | 3.36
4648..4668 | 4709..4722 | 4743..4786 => -0.5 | 3.28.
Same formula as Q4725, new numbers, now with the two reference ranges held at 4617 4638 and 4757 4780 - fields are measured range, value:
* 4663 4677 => 0.018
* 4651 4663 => 0.048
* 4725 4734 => 0.077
